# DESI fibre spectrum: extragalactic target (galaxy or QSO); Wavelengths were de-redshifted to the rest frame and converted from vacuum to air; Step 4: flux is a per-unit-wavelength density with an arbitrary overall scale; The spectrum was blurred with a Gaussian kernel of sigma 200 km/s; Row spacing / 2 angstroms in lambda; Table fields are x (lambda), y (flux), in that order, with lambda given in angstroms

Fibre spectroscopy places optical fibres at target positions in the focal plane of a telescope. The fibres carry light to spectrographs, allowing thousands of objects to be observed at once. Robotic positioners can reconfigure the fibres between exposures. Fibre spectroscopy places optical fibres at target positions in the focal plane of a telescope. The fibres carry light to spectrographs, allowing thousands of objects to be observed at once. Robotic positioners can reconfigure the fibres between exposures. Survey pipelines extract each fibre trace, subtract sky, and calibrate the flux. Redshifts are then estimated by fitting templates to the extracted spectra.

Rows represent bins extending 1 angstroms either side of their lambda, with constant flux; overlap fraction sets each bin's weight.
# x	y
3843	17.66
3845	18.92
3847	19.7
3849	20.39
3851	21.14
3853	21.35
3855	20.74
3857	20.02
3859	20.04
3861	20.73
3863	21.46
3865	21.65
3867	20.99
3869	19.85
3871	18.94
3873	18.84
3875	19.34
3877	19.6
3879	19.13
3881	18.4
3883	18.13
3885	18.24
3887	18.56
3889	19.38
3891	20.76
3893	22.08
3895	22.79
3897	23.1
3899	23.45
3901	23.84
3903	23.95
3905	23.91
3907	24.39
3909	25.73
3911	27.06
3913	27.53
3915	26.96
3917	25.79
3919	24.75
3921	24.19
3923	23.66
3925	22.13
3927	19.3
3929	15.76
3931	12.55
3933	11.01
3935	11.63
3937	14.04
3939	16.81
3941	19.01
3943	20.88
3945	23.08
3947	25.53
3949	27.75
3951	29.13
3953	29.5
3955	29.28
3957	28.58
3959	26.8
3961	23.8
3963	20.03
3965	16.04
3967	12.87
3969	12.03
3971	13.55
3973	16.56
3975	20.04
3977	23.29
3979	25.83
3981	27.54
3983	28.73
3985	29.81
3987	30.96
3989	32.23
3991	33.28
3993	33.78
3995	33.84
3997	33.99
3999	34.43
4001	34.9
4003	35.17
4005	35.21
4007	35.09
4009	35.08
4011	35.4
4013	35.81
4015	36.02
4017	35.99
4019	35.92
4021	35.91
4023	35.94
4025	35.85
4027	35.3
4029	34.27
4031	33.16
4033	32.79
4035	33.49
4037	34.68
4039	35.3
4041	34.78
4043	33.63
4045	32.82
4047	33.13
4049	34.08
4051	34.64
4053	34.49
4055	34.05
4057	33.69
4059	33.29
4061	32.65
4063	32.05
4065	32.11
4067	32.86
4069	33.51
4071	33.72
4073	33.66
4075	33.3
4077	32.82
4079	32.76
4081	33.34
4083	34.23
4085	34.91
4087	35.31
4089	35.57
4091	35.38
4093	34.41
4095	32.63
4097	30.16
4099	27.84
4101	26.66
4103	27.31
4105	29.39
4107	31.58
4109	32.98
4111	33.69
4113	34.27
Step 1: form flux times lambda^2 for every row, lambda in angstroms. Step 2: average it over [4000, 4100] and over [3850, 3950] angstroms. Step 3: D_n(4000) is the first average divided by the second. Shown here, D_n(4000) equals 1.7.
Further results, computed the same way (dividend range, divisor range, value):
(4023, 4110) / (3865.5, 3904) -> 1.77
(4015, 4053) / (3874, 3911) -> 1.72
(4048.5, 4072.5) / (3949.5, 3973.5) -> 1.62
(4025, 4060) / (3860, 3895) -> 1.86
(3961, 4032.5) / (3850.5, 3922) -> 1.44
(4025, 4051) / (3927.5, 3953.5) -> 1.83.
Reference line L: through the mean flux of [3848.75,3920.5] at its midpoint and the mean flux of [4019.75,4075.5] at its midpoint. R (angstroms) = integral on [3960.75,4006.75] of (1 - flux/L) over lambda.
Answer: 4.4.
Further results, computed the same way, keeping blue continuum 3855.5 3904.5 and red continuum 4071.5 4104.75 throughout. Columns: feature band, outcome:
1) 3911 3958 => 2.9 angstroms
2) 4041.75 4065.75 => -2.3 angstroms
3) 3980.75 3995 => -2.4 angstroms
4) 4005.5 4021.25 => -4.1 angstroms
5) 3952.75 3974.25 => 4.0 angstroms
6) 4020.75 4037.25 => -3.1 angstroms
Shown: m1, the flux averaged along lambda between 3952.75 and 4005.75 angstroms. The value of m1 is 26.7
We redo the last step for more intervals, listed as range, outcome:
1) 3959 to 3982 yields 19.6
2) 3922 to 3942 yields 16.6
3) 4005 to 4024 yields 35.7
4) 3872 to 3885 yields 18.9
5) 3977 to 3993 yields 29.6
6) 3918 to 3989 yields 21.8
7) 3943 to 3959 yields 27.1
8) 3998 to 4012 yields 35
